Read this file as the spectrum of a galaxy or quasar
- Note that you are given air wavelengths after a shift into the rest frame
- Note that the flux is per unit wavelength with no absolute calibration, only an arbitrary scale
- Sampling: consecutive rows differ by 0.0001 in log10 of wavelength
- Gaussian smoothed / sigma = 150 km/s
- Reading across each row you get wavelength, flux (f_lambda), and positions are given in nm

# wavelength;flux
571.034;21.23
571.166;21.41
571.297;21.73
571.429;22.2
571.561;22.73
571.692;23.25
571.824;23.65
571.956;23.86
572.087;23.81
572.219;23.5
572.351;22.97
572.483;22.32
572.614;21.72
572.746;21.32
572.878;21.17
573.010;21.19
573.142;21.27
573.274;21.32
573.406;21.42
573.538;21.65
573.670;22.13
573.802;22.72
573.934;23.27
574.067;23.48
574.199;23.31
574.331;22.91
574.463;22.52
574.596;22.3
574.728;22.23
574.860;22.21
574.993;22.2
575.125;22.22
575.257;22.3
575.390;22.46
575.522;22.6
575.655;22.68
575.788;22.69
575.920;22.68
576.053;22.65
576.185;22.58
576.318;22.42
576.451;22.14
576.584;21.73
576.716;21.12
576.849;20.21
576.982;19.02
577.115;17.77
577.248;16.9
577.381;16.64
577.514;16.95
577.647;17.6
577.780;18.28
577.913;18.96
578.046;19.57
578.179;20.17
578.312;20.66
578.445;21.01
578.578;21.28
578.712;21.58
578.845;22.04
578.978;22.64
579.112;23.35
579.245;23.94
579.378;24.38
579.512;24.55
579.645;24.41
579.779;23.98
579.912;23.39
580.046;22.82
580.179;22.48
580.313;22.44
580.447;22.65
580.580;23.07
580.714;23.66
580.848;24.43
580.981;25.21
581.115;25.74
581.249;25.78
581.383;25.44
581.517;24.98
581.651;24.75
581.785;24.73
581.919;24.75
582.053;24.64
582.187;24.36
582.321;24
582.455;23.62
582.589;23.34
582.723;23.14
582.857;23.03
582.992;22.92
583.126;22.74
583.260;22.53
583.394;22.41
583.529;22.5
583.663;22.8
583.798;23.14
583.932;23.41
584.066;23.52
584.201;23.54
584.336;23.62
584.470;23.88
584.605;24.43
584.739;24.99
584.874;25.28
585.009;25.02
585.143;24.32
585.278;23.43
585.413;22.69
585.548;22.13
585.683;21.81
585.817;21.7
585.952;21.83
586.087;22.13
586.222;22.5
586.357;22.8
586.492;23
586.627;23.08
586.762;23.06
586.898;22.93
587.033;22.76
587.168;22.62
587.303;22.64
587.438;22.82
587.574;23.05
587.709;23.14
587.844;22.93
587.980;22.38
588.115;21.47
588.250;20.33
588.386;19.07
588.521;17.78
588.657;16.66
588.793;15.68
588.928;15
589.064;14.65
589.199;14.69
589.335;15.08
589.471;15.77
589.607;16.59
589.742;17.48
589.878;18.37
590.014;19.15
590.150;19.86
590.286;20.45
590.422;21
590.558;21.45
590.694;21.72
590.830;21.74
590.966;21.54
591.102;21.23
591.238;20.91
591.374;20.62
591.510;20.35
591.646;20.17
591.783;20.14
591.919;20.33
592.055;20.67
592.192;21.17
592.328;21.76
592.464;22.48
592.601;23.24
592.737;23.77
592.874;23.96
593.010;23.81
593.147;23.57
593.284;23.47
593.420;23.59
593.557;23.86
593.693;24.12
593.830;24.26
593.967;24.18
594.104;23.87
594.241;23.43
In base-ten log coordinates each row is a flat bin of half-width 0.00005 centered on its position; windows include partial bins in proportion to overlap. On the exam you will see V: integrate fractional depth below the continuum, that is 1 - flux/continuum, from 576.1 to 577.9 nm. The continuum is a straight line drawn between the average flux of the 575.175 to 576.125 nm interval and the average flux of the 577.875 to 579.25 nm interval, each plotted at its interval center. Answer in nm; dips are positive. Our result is 0.21 nm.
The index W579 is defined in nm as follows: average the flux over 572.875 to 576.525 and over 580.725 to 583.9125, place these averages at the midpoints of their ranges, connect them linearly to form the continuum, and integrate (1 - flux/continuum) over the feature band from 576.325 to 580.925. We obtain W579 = 0.358 nm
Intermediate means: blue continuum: 22.3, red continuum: 23.9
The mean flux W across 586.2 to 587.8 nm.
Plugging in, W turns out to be 22.9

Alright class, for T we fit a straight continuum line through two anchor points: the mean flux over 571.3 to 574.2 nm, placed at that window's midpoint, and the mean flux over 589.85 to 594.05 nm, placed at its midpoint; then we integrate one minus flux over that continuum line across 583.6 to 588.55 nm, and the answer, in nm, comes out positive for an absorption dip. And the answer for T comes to -0.168 nm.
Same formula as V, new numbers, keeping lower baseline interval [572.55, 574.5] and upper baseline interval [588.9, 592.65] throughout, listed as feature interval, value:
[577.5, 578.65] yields 0.10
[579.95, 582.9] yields -0.44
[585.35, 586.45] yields -0.10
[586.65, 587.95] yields -0.18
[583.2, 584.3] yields -0.13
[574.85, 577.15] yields -0.01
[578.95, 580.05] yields -0.13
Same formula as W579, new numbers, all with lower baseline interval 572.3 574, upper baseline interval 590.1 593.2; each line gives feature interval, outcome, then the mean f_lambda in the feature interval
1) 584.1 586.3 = -0.17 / 23.3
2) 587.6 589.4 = 0.26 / 18.5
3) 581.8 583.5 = -0.14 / 23.5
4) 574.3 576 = -0.05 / 22.5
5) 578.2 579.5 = -0.03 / 22.3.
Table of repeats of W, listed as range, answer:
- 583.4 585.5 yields 23.7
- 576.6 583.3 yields 22.4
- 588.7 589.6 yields 15.3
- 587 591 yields 19.6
